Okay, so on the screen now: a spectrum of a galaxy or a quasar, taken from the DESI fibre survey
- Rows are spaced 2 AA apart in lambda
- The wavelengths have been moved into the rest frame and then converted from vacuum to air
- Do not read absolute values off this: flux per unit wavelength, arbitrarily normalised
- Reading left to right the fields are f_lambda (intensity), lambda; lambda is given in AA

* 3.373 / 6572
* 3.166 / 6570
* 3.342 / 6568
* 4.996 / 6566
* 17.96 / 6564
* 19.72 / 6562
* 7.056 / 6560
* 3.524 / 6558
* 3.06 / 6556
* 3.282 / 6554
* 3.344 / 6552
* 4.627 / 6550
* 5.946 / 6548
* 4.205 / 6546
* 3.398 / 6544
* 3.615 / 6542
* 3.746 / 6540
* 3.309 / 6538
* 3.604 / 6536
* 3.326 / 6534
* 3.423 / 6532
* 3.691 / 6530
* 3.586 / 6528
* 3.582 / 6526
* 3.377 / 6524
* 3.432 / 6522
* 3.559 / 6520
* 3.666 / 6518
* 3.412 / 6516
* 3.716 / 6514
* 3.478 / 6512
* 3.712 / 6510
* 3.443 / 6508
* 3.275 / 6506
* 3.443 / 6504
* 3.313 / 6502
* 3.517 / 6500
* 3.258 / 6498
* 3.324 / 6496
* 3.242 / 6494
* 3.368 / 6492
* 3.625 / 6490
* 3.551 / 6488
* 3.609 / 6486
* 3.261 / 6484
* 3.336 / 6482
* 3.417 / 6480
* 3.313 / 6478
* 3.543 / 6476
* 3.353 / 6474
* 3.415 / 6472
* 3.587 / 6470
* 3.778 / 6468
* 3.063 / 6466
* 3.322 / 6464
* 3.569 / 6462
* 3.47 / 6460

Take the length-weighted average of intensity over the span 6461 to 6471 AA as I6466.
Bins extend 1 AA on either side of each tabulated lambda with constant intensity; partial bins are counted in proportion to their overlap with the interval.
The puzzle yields 3.46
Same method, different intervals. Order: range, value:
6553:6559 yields 3.29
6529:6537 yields 3.51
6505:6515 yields 3.52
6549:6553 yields 3.99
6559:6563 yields 13.4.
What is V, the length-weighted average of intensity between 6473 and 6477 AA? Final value 3.45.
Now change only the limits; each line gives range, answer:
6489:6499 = 3.36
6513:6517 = 3.56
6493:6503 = 3.33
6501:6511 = 3.44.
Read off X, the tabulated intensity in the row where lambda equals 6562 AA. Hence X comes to 19.72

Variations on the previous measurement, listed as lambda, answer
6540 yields 3.746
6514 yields 3.716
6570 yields 3.166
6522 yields 3.432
